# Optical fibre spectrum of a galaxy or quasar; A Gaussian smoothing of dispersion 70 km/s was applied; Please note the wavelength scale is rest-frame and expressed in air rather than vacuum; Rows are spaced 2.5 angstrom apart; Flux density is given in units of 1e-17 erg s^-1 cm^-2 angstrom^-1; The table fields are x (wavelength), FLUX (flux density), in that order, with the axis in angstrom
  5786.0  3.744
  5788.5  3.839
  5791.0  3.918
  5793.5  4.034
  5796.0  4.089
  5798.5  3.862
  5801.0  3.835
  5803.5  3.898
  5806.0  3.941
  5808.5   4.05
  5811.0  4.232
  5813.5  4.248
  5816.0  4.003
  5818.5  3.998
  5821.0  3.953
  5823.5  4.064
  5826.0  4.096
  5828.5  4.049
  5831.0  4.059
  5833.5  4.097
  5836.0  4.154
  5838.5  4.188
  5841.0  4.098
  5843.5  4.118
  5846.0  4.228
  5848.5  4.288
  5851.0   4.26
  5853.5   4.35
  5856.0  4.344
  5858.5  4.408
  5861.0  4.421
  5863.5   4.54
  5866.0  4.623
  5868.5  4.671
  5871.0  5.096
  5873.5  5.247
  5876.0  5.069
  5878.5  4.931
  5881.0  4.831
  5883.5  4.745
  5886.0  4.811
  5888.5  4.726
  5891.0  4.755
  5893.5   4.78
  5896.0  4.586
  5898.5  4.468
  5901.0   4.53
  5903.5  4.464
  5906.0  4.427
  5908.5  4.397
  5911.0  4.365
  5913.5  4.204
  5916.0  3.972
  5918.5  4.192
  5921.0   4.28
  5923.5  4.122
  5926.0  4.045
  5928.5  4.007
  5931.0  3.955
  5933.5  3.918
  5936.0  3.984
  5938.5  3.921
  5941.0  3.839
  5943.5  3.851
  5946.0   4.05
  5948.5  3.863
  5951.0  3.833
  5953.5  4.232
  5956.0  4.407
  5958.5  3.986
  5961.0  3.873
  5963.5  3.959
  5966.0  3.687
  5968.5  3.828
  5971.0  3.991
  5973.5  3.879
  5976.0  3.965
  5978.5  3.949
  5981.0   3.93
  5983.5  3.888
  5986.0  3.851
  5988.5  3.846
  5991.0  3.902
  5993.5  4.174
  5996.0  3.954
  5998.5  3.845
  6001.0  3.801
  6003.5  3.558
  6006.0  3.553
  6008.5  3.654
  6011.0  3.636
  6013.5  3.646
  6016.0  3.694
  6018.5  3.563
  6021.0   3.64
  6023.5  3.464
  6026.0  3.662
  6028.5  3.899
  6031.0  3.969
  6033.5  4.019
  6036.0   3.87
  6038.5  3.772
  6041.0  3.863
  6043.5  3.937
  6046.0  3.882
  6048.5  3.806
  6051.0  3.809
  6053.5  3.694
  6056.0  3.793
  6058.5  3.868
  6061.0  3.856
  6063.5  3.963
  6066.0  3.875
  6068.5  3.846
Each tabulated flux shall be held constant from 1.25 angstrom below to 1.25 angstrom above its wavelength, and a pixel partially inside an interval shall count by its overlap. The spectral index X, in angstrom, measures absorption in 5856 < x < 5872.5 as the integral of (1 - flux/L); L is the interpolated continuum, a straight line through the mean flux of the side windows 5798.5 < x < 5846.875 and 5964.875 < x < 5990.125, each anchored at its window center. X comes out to -2.47 angstrom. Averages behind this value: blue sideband 4.06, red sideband 3.88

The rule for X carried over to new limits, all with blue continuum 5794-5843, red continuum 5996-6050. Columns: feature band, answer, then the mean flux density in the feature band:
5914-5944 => -1.0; 4.02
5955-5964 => -0.5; 4.05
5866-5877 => -2.8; 4.97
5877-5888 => -2.4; 4.83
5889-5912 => -3.6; 4.54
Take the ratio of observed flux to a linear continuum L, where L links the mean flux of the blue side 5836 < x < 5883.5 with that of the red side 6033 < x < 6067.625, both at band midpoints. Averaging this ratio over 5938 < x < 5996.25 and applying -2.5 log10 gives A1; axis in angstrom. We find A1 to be 0.055 mag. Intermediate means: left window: 4.53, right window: 3.85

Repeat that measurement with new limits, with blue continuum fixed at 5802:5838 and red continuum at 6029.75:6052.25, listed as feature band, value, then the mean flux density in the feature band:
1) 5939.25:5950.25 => 0.02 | 3.9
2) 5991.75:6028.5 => 0.06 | 3.71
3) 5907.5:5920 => -0.06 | 4.22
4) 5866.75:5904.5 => -0.19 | 4.78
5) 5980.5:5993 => 0.01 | 3.9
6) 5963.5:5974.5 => 0.02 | 3.86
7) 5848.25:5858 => -0.07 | 4.32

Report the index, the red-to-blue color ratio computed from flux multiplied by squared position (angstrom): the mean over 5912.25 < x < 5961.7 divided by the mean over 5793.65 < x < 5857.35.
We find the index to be 1.0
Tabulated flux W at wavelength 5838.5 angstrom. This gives 4.188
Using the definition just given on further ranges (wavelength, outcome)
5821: 3.953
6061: 3.856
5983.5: 3.888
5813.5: 4.248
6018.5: 3.563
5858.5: 4.408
